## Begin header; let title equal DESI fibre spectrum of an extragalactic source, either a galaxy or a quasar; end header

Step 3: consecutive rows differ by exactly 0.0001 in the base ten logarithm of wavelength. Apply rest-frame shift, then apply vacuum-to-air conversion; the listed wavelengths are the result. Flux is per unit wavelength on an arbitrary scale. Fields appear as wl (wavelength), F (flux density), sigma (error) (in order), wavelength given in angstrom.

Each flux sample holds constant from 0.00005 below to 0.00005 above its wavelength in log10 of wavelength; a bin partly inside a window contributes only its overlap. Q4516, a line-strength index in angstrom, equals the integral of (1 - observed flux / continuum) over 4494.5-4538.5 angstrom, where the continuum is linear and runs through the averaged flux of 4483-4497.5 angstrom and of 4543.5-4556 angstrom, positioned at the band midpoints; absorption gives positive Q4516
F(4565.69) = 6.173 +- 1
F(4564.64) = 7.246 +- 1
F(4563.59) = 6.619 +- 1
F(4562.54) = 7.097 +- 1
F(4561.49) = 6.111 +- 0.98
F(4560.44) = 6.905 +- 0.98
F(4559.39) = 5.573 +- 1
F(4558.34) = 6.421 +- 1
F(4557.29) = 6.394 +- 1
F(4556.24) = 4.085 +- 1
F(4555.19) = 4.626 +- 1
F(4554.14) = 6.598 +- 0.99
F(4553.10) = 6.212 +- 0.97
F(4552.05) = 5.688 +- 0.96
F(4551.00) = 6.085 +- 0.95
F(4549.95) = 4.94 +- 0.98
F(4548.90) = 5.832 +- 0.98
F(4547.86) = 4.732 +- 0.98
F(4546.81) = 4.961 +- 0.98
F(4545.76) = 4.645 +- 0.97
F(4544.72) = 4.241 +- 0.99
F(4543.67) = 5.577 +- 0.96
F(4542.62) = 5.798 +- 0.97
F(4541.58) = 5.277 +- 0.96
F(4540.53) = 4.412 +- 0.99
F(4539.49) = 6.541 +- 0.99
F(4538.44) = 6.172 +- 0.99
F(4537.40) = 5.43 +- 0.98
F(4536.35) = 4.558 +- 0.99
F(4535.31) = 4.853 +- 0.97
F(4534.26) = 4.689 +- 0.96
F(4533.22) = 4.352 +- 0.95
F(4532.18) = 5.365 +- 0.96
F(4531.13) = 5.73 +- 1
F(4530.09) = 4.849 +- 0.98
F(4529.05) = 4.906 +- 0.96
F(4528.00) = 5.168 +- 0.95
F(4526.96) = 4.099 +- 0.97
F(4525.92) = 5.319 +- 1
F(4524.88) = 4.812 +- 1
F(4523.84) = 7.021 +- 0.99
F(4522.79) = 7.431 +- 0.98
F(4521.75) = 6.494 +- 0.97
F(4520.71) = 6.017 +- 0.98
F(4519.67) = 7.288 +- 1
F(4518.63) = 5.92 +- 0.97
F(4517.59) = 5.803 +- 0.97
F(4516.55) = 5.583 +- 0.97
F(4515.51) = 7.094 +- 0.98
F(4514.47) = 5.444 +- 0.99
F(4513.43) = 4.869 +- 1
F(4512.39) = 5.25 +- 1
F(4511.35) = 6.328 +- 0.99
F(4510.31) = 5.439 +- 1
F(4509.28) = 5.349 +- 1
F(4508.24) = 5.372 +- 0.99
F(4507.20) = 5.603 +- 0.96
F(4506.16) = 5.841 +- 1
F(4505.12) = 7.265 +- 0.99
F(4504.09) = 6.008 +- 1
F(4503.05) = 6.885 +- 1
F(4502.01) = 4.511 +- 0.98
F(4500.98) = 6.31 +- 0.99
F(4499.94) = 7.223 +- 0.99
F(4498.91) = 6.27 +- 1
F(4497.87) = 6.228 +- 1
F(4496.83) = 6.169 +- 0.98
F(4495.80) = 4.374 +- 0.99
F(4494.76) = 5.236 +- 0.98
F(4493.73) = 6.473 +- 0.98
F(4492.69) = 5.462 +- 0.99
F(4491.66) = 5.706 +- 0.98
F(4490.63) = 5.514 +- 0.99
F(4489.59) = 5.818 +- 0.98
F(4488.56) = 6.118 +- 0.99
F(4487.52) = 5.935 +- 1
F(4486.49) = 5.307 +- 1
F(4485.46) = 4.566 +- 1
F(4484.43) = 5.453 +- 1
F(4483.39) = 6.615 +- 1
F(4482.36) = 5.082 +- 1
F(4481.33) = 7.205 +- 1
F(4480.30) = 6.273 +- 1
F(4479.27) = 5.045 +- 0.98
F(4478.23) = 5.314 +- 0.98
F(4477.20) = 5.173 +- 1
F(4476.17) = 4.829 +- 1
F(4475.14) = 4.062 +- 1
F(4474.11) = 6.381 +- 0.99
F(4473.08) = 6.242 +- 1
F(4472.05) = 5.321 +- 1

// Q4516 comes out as -1.7 angstrom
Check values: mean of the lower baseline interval 5.62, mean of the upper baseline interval 5.31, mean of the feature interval 5.69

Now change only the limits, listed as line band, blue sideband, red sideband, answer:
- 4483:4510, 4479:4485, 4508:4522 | 0.5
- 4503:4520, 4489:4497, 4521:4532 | -1.0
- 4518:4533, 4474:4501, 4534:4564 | -0.3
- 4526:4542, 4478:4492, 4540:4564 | 1.5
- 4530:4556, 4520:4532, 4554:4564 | 2.5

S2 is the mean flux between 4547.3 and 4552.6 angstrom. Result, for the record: 5.45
